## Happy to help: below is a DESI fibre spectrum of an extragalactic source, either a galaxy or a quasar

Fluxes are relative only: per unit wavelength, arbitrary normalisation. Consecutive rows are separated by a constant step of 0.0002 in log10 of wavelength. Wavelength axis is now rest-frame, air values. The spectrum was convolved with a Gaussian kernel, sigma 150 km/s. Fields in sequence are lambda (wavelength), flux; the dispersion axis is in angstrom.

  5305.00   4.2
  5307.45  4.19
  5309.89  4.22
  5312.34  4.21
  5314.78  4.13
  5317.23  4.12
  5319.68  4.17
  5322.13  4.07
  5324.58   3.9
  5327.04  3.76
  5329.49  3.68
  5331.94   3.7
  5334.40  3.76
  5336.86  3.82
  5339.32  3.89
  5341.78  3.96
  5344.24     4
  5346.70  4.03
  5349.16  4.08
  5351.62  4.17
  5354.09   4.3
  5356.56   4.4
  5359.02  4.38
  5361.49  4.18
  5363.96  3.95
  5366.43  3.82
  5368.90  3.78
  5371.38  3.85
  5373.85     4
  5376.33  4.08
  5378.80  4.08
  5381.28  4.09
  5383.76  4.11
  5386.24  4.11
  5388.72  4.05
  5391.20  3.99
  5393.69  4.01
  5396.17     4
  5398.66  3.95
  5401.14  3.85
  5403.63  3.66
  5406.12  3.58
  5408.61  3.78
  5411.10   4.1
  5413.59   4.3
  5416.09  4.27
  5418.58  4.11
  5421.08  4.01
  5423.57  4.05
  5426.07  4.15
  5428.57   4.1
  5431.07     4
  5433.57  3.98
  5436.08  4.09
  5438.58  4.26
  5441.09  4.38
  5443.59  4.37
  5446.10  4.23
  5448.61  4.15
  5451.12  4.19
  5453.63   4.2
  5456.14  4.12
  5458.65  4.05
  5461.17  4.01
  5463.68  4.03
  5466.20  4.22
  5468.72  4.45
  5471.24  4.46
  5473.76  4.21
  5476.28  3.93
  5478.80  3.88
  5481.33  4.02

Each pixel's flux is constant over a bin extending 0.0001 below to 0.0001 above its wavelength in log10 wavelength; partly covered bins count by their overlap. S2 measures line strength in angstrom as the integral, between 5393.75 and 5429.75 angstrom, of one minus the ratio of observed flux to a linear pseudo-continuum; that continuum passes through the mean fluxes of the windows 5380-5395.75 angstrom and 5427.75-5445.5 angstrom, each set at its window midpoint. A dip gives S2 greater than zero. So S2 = 1.0 angstrom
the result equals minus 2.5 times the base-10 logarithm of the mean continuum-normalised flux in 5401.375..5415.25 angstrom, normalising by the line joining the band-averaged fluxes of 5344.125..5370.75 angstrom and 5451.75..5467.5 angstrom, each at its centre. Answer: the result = 0.06 mag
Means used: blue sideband 4.1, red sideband 4.11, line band 3.89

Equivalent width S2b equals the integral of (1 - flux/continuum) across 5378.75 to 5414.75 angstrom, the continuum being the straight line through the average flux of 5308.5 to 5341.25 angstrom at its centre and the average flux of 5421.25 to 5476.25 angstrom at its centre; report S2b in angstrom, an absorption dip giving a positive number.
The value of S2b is 0.9 angstrom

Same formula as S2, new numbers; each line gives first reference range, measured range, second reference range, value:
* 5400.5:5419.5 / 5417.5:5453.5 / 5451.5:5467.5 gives -1.0 angstrom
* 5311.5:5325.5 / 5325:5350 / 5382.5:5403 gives 1.3 angstrom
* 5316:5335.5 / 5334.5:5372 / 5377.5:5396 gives -0.6 angstrom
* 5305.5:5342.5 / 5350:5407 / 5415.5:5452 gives 0.6 angstrom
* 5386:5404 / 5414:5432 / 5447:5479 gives -0.3 angstrom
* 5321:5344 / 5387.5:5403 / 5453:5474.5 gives 0.2 angstrom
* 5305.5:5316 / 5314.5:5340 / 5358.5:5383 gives 1.5 angstrom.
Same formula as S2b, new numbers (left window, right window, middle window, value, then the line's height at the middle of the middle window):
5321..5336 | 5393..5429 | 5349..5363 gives -1.4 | 3.87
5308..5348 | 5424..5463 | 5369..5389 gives 0.1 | 4.05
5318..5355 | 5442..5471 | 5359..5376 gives 0.2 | 4.01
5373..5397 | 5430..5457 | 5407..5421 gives 0.1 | 4.12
